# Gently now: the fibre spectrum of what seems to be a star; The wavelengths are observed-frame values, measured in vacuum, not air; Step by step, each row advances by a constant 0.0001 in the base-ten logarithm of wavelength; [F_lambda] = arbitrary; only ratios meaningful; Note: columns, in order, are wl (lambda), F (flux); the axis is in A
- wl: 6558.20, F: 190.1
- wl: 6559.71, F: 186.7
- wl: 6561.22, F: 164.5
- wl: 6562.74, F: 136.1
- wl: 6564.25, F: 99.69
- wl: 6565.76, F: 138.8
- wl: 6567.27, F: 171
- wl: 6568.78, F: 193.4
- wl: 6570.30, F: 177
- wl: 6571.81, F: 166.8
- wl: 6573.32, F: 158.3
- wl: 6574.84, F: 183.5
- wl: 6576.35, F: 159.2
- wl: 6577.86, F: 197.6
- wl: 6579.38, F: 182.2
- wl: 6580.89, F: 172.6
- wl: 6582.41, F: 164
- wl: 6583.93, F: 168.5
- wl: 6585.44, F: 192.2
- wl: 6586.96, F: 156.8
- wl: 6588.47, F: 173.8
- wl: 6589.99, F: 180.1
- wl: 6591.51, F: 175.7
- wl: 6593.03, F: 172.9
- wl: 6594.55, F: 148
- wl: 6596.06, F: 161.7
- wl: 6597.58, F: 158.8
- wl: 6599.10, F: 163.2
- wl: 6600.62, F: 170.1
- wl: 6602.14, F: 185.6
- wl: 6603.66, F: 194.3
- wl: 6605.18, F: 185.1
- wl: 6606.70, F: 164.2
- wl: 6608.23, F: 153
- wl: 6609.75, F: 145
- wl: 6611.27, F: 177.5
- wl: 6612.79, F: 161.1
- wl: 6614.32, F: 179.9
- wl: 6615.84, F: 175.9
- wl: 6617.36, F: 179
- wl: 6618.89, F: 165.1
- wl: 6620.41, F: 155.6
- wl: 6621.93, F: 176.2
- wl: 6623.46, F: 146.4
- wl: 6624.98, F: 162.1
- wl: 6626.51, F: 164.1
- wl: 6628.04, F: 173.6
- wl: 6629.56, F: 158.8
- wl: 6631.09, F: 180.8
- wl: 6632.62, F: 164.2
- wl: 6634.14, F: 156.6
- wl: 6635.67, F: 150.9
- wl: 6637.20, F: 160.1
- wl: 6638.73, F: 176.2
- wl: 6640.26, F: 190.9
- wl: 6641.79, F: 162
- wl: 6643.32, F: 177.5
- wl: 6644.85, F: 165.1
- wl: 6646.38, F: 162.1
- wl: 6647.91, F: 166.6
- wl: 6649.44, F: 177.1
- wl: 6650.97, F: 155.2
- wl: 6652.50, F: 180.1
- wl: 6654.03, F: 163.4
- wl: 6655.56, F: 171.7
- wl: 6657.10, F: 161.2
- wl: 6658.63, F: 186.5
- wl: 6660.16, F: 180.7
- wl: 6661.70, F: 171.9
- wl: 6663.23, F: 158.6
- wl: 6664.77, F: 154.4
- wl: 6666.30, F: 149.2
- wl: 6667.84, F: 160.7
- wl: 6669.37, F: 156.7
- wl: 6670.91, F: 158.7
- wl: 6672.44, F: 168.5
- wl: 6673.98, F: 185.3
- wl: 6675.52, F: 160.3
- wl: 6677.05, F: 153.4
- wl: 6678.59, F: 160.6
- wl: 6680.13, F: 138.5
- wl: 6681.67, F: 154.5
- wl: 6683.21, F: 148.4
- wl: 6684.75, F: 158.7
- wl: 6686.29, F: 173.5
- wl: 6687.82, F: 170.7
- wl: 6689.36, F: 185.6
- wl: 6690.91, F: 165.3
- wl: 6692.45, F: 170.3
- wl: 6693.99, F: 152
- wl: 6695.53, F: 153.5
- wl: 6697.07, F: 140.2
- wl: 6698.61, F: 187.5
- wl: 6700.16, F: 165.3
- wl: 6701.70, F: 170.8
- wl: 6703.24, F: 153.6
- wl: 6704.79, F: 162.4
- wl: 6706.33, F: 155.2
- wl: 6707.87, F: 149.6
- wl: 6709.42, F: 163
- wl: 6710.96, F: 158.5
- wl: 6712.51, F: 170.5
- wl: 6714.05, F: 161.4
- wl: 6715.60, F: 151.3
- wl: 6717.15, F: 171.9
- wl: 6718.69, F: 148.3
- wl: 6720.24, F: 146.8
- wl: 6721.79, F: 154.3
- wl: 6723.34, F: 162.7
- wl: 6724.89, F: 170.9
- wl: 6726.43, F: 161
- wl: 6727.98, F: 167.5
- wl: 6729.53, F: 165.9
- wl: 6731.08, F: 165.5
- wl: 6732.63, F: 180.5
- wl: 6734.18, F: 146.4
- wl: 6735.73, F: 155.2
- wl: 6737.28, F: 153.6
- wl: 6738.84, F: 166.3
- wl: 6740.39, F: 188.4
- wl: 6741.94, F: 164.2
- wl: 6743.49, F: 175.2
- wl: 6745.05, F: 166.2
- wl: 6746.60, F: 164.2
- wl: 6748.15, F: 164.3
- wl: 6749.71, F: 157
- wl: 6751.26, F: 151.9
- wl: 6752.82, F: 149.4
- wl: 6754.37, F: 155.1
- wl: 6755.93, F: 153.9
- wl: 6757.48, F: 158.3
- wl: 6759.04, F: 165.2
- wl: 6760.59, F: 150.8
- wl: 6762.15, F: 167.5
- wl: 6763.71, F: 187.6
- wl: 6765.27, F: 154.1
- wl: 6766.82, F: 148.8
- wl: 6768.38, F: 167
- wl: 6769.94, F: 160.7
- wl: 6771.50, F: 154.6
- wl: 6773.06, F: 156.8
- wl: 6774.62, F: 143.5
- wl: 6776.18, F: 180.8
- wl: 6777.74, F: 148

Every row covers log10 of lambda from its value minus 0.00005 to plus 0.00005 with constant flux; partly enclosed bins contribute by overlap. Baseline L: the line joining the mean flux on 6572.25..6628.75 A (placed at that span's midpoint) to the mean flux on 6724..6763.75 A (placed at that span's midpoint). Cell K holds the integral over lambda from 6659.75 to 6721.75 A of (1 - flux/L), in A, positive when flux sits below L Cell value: 1.7 A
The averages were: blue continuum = 170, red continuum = 163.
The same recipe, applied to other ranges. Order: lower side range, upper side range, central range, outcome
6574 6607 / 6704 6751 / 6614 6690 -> 1.15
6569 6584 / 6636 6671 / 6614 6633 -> 0.24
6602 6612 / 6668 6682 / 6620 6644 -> 0.13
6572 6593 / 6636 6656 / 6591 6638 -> 1.39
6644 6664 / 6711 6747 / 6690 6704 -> 0.30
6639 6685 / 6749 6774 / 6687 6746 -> -0.63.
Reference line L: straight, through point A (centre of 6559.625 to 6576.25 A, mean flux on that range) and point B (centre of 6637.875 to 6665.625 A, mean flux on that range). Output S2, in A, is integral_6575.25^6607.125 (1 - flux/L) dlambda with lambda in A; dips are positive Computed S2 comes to -1.9 A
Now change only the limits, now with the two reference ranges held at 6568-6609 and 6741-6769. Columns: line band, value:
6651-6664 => -0.23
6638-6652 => -0.15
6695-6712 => 0.47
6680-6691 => 0.19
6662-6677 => 0.51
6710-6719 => 0.17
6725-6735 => -0.11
